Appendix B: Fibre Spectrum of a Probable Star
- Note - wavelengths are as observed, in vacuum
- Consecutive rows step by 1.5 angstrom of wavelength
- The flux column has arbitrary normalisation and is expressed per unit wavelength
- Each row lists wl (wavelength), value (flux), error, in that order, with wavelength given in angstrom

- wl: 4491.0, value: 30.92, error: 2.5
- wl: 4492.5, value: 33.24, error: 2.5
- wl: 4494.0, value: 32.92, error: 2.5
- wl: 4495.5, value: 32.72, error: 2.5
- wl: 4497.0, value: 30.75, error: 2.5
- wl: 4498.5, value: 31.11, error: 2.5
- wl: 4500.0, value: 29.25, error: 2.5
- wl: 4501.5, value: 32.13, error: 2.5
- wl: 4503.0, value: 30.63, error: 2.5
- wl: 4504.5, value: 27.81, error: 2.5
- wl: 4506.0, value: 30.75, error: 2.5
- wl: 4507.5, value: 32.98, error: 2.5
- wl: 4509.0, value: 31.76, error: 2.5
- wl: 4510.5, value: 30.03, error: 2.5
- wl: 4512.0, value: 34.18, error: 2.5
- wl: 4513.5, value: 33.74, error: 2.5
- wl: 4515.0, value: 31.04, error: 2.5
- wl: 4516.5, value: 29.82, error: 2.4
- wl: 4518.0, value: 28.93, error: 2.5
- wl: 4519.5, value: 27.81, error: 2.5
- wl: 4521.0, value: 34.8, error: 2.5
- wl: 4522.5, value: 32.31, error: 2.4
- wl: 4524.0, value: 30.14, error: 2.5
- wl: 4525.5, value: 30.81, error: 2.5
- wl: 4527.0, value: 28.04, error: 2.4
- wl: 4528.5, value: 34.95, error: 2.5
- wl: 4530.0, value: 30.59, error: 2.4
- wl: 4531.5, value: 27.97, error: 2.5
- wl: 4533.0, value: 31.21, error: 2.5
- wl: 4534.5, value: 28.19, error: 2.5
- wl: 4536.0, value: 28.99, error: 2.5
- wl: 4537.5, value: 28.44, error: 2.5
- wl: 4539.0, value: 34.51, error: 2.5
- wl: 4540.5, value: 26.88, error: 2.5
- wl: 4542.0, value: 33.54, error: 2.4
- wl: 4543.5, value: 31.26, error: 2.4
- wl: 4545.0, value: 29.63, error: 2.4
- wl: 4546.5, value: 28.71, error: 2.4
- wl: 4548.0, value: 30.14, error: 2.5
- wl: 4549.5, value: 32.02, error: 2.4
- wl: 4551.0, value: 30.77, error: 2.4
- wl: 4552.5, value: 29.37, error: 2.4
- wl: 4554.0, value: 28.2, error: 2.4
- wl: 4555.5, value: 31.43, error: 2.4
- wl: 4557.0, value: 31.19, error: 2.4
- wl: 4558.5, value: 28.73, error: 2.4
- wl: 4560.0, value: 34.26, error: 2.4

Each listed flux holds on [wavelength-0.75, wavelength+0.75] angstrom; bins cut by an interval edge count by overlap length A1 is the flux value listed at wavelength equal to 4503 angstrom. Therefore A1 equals 30.63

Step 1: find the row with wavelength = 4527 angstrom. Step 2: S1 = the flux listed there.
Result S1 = 28.04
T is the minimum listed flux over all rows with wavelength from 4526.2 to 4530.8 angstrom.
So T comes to 28.04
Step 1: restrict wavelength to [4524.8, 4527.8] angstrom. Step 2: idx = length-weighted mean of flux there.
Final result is 29.5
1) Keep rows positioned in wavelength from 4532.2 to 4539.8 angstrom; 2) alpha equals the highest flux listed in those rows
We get 34.51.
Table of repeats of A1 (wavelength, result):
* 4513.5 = 33.74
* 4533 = 31.21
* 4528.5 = 34.95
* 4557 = 31.19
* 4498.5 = 31.11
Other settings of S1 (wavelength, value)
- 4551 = 30.77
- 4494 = 32.92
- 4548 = 30.14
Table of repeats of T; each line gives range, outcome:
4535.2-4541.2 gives 26.88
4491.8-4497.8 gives 30.75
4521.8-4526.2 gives 30.14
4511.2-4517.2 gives 29.82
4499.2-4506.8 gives 27.81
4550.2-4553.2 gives 29.37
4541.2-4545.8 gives 29.63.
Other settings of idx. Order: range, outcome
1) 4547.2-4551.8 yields 30.9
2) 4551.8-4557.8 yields 30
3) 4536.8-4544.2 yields 30.9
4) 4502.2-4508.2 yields 30.5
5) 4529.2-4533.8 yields 30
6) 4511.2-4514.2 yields 33.9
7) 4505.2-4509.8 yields 31.8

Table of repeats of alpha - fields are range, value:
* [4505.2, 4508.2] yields 32.98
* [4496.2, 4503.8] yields 32.13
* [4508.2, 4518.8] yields 34.18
